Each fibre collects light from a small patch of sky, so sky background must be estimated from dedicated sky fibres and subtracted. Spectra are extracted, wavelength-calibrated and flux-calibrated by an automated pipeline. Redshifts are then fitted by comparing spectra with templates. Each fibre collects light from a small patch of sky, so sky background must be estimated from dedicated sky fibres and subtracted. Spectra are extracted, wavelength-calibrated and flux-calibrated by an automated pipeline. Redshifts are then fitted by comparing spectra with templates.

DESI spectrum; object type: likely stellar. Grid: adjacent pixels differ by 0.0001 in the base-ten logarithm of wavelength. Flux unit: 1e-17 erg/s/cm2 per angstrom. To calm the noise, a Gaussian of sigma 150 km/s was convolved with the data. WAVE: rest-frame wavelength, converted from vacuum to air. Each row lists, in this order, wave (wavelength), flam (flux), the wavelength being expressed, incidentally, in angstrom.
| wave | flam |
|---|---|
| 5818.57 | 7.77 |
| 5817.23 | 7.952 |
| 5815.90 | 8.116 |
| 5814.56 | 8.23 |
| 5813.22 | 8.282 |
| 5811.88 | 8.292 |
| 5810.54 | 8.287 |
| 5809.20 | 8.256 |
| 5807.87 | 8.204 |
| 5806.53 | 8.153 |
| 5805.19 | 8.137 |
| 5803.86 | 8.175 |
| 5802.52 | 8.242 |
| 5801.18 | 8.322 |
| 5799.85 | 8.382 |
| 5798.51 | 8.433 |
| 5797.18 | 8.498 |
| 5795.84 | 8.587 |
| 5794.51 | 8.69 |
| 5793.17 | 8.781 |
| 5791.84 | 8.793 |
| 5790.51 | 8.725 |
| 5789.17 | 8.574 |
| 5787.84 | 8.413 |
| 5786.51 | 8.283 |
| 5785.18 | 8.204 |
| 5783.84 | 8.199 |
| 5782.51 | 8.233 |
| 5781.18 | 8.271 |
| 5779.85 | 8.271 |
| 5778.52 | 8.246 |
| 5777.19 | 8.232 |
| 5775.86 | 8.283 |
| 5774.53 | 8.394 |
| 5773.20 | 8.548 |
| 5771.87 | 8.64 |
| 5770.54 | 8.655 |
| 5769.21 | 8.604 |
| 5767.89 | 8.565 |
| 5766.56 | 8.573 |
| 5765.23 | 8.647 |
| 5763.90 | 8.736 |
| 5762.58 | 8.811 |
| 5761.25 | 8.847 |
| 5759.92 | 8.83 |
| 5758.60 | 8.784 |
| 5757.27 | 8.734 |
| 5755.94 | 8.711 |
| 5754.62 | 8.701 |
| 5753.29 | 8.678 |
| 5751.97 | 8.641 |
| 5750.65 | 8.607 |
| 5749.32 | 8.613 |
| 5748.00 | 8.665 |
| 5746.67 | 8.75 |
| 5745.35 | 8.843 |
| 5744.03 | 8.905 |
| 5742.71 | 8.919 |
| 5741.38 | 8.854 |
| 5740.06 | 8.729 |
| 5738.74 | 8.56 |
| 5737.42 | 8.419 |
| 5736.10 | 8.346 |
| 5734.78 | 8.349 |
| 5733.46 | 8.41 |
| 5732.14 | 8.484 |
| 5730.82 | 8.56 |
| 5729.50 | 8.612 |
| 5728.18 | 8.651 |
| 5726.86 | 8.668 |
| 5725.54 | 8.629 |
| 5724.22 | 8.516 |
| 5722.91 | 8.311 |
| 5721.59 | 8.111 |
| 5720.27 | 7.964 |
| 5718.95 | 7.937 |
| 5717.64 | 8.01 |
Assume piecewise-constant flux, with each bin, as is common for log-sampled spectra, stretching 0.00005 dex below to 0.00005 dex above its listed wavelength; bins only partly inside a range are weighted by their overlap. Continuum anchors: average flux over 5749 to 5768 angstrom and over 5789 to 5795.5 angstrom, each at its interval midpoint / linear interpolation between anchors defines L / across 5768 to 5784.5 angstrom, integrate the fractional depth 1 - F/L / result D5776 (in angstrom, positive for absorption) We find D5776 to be 0.6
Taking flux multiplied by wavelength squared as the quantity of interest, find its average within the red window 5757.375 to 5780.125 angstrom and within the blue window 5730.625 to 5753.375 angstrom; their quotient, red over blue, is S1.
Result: 1.0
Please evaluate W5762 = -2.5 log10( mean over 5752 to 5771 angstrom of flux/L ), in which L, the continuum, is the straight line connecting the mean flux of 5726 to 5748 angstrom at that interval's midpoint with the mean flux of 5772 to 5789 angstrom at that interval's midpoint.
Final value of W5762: -0.03 mag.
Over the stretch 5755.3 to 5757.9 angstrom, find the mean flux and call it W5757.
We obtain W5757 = 8.71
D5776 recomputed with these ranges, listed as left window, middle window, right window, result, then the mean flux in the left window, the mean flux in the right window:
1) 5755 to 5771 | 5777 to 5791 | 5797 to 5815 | 0.3 angstrom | 8.71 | 8.27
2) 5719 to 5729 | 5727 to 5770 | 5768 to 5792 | -1.4 angstrom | 8.38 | 8.42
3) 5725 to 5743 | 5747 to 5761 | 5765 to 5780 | -0.3 angstrom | 8.58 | 8.47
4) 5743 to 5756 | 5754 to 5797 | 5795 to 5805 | 0.0 angstrom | 8.72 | 8.37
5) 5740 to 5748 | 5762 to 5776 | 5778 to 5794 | 0.0 angstrom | 8.82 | 8.42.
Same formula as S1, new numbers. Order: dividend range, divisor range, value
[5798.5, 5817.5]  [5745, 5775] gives 0.96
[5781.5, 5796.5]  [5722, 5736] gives 1.02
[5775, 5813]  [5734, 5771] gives 0.98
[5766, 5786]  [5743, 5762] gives 0.97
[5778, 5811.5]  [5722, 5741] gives 1.00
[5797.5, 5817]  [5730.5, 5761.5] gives 0.97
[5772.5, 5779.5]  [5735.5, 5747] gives 0.97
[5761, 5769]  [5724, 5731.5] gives 1.02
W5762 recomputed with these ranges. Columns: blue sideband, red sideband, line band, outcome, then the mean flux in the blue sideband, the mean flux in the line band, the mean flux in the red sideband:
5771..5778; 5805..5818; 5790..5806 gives -0.03 mag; 8.42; 8.48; 8.19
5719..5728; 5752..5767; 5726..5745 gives -0.02 mag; 8.35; 8.61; 8.73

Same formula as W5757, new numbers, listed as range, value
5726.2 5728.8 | 8.65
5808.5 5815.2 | 8.27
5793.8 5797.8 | 8.58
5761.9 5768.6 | 8.67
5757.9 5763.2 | 8.81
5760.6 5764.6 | 8.8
